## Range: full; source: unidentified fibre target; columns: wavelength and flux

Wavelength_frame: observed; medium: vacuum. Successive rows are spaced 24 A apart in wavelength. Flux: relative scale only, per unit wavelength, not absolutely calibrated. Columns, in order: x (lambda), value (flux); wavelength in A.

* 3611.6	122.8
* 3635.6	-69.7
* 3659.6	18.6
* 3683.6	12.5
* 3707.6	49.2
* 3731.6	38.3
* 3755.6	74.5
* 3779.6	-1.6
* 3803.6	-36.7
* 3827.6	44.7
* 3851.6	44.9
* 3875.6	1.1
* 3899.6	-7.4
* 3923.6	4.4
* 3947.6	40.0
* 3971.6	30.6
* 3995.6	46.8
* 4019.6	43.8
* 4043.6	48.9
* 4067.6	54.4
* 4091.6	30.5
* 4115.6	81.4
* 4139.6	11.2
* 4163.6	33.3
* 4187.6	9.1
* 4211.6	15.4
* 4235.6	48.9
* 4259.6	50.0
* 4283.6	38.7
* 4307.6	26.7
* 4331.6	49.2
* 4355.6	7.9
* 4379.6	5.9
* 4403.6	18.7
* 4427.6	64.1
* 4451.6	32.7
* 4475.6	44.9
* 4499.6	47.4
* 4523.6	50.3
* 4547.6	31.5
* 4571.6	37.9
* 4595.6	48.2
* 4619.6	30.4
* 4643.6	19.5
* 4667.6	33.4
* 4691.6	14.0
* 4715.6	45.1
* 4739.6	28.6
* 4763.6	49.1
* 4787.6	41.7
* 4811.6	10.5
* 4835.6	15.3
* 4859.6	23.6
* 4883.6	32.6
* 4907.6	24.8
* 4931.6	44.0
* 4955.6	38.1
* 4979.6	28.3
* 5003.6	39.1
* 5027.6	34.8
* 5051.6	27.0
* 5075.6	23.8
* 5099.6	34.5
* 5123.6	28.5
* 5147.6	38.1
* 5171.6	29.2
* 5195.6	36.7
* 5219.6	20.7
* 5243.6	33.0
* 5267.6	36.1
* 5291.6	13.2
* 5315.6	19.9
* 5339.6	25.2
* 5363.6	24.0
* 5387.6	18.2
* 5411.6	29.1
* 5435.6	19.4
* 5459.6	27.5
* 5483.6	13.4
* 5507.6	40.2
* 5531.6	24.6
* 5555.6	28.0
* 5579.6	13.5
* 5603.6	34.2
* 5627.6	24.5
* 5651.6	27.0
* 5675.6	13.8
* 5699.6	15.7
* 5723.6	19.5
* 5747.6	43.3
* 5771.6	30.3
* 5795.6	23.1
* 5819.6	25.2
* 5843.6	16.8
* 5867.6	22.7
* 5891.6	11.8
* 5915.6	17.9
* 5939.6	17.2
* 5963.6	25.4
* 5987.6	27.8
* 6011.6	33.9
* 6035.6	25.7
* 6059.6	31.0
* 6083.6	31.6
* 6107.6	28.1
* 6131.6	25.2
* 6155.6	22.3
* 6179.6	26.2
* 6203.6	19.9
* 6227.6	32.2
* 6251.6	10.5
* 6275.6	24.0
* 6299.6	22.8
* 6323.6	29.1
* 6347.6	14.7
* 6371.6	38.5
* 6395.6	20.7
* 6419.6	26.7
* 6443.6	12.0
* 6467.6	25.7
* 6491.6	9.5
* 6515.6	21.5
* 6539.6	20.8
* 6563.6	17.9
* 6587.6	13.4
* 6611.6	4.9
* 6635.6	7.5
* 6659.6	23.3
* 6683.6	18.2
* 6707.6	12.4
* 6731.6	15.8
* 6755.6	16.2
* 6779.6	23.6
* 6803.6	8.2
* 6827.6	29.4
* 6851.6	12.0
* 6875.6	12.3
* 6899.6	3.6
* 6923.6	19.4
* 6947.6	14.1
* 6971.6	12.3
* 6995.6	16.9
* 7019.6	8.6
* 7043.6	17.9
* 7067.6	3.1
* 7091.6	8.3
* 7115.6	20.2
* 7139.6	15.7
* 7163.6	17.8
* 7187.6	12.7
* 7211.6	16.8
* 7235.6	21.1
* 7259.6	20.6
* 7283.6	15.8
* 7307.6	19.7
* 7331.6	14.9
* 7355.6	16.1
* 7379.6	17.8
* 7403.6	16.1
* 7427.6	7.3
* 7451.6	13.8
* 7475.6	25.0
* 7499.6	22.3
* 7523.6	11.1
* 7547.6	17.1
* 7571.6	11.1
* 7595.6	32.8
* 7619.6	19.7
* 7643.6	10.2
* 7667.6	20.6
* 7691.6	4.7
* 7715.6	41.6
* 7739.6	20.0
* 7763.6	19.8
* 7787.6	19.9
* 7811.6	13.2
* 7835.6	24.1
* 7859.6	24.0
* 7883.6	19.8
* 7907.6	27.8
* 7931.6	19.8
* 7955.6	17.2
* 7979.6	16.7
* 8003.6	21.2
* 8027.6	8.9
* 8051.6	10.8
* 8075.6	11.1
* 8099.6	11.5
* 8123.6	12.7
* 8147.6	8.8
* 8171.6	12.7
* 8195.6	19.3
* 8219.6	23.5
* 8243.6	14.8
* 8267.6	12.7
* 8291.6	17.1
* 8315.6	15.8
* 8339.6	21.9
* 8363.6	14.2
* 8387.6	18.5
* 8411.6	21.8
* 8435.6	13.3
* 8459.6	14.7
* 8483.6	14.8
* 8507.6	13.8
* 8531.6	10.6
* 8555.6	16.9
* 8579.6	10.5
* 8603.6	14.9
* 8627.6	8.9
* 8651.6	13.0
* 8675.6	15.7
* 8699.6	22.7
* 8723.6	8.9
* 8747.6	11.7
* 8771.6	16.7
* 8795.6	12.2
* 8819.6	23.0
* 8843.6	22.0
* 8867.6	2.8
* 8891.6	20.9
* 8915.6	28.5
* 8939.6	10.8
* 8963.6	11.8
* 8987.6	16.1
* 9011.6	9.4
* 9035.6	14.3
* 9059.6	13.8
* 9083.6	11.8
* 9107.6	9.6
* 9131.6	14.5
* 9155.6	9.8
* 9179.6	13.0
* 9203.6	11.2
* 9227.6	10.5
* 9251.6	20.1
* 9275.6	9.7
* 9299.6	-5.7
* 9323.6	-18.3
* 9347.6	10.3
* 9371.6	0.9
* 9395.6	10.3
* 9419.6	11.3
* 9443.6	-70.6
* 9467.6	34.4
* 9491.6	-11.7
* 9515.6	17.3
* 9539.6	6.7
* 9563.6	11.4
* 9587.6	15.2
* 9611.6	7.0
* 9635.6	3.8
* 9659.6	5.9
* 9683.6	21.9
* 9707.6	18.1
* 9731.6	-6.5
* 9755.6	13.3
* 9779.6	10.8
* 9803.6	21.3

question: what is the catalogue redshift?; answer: 1.04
